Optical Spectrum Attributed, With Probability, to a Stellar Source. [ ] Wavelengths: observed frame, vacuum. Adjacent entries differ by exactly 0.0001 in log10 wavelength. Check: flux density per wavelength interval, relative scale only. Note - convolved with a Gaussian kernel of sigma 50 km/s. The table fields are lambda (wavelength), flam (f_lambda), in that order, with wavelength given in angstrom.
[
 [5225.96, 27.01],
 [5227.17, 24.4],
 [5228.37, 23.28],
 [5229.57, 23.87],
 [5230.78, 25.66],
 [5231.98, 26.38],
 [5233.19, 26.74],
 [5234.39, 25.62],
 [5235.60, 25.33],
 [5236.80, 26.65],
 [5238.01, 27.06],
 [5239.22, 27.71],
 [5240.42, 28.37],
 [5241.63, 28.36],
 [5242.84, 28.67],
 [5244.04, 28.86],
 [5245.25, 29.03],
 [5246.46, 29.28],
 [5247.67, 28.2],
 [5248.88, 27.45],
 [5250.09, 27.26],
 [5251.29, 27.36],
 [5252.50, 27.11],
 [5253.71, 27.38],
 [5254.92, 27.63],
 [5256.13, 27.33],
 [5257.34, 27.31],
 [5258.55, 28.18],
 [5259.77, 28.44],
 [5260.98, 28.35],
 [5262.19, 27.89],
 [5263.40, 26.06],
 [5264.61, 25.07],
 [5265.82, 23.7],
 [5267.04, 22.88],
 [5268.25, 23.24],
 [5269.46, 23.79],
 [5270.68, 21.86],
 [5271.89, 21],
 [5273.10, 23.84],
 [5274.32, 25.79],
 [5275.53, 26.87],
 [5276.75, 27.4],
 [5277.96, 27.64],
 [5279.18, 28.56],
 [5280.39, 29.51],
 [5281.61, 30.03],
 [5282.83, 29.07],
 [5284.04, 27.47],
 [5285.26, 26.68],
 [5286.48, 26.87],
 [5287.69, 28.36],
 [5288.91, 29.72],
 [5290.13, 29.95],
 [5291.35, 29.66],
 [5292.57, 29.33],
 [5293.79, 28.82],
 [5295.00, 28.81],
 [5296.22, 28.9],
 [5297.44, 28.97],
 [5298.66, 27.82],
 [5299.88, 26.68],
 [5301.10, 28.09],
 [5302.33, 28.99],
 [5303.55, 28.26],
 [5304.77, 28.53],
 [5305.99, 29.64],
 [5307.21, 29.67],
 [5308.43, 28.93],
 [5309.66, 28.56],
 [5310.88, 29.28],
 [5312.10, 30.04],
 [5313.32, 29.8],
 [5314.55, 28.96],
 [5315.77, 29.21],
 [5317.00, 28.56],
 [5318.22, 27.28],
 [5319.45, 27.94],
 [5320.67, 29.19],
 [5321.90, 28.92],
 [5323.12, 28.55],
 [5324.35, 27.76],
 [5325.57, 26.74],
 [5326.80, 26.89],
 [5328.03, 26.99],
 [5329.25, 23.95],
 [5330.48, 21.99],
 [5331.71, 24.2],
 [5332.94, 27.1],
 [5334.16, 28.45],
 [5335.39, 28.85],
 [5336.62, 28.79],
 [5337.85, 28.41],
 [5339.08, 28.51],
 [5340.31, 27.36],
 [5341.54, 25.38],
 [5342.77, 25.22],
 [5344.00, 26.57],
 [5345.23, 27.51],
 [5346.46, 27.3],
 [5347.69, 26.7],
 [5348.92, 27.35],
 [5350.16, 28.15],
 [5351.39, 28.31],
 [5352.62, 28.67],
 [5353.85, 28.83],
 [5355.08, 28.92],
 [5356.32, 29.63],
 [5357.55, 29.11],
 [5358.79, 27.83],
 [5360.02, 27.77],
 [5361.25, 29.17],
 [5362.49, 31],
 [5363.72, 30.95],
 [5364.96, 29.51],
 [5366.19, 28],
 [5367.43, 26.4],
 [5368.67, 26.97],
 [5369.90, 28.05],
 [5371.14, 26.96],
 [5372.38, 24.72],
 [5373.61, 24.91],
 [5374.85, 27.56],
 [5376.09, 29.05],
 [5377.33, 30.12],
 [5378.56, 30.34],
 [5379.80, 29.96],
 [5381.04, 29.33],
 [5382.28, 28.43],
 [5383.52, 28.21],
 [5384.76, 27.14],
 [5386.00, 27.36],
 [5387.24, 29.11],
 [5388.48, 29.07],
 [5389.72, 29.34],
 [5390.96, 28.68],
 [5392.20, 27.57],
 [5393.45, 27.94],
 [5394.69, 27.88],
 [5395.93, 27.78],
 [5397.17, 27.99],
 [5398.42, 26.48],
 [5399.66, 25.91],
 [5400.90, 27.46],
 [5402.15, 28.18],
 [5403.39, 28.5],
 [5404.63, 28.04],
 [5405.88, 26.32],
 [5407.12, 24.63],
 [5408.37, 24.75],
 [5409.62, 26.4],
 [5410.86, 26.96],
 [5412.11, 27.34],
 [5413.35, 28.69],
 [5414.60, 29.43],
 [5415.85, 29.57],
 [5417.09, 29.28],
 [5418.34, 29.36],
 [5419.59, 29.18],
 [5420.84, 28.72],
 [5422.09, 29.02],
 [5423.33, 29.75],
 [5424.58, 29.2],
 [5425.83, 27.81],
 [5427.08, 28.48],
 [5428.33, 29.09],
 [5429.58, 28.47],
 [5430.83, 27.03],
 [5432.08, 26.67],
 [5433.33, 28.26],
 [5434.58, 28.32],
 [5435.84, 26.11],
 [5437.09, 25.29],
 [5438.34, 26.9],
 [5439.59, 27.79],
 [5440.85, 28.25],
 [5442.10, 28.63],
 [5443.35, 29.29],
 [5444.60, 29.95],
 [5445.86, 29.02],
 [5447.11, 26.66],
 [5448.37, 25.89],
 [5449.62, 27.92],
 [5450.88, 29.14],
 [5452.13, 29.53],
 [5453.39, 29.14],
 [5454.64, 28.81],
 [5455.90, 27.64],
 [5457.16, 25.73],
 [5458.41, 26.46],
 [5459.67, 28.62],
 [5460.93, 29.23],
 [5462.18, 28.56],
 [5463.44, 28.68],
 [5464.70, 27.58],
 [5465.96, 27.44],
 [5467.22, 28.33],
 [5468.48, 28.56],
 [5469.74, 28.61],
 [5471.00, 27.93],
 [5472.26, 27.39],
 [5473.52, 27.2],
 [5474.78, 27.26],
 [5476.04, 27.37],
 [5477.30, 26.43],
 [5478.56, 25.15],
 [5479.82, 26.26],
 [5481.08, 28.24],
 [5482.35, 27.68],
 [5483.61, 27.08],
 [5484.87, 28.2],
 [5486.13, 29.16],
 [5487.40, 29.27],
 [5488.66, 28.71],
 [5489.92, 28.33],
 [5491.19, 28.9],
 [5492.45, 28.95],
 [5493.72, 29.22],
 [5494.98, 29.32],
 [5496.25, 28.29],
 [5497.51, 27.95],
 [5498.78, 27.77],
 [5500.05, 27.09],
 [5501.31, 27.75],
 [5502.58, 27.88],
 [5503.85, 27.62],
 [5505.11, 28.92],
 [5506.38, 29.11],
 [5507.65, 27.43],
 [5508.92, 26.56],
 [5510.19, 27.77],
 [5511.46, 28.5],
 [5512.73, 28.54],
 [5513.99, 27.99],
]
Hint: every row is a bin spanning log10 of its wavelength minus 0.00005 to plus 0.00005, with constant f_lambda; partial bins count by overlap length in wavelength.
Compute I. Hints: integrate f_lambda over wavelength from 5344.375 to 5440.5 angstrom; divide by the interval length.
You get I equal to 28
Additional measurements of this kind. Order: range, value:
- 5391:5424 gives 27.8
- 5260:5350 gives 27.4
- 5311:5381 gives 27.9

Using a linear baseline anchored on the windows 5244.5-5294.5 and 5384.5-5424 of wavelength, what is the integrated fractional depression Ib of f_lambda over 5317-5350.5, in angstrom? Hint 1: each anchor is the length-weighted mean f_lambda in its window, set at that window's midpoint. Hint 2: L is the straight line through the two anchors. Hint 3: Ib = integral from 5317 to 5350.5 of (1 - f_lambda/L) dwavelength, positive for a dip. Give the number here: 0.46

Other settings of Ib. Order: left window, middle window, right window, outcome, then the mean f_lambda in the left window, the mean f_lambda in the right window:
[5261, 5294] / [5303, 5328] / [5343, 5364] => -0.96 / 26.7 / 28.4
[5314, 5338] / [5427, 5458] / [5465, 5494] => -0.15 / 27.4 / 27.9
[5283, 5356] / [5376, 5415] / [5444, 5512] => 0.10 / 28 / 28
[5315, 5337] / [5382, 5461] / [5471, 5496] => -0.81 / 27.3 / 27.9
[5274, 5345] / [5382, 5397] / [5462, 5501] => -0.11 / 28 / 28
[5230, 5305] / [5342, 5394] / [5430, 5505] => -1.09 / 27.3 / 27.9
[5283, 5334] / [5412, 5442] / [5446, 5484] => -0.51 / 28.1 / 27.7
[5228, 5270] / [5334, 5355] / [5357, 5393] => 0.22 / 26.8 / 28.4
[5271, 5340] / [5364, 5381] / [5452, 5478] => -0.06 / 27.9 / 27.9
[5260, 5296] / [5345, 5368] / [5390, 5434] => -0.84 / 26.9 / 27.9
